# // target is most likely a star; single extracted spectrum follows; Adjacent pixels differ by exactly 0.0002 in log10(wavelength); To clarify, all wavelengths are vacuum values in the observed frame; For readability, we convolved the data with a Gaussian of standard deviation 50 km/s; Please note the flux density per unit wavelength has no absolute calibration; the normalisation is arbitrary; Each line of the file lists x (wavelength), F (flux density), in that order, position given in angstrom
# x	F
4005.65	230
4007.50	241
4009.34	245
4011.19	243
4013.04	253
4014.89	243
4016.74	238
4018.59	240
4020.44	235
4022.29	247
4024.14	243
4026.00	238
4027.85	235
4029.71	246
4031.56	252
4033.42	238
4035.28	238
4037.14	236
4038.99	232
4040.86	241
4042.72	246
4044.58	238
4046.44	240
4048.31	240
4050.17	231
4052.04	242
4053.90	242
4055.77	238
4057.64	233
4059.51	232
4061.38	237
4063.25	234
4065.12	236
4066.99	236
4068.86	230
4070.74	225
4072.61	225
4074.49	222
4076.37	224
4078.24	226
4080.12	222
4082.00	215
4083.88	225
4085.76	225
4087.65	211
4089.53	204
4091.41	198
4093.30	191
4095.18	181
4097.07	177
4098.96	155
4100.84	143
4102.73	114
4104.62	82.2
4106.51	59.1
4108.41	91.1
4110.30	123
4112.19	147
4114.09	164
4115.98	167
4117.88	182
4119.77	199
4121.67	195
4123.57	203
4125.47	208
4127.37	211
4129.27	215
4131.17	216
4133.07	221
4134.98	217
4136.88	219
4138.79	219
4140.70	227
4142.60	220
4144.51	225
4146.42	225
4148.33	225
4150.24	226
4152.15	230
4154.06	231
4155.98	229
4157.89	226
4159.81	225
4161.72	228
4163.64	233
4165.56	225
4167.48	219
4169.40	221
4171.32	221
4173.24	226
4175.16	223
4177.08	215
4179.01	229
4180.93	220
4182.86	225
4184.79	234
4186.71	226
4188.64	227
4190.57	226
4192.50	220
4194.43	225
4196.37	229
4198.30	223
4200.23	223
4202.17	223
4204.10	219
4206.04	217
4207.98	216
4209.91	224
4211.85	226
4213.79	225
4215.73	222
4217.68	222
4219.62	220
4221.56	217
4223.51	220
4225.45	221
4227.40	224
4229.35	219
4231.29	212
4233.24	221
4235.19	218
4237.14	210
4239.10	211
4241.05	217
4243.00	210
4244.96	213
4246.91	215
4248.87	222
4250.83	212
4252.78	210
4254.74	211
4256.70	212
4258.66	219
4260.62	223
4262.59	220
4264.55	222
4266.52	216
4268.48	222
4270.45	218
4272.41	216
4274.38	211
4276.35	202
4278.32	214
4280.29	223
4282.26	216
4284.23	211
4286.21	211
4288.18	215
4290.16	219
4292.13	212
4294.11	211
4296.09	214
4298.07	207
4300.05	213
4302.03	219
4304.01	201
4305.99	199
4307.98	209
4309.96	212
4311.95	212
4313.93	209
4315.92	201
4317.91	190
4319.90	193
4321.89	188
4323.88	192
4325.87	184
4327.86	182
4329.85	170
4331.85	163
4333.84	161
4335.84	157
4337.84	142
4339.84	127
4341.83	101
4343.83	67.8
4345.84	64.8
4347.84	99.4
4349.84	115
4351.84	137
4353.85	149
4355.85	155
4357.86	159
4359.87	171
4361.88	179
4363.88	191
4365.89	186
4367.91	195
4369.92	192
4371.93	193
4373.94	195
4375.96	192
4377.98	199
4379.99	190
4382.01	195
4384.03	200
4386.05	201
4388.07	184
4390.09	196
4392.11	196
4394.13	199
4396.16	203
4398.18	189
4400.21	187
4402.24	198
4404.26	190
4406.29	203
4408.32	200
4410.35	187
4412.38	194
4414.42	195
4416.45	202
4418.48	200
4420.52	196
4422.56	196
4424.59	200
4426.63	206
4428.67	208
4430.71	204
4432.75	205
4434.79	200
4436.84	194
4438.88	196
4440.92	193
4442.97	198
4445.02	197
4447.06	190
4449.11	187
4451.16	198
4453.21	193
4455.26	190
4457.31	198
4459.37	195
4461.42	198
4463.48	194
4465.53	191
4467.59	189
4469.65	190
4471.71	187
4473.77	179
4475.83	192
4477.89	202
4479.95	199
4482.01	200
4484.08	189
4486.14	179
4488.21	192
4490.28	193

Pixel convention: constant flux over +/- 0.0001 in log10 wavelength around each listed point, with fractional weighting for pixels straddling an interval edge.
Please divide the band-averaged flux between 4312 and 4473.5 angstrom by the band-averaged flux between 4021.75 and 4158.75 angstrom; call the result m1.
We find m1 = 0.87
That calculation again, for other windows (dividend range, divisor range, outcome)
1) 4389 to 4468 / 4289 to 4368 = 1.13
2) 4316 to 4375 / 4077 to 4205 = 0.78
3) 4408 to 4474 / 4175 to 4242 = 0.88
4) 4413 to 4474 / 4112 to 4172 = 0.92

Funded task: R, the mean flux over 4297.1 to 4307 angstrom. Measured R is 208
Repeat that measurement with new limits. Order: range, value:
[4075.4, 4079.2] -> 225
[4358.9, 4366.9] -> 182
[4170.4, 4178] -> 221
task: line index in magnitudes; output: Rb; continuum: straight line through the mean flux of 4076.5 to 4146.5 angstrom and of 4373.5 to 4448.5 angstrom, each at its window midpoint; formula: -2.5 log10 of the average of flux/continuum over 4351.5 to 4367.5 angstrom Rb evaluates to 0.16 mag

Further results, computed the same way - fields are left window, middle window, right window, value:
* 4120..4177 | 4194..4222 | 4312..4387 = -0.09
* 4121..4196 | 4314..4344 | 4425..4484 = 0.24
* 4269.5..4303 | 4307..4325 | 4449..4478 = 0.05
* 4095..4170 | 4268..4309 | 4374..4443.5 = -0.09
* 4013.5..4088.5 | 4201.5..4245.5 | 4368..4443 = -0.01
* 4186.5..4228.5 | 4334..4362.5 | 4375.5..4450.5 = 0.49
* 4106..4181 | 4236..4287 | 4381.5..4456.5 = -0.07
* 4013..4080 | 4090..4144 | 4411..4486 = 0.28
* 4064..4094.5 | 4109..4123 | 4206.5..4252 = 0.29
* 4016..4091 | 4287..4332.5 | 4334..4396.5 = -0.14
